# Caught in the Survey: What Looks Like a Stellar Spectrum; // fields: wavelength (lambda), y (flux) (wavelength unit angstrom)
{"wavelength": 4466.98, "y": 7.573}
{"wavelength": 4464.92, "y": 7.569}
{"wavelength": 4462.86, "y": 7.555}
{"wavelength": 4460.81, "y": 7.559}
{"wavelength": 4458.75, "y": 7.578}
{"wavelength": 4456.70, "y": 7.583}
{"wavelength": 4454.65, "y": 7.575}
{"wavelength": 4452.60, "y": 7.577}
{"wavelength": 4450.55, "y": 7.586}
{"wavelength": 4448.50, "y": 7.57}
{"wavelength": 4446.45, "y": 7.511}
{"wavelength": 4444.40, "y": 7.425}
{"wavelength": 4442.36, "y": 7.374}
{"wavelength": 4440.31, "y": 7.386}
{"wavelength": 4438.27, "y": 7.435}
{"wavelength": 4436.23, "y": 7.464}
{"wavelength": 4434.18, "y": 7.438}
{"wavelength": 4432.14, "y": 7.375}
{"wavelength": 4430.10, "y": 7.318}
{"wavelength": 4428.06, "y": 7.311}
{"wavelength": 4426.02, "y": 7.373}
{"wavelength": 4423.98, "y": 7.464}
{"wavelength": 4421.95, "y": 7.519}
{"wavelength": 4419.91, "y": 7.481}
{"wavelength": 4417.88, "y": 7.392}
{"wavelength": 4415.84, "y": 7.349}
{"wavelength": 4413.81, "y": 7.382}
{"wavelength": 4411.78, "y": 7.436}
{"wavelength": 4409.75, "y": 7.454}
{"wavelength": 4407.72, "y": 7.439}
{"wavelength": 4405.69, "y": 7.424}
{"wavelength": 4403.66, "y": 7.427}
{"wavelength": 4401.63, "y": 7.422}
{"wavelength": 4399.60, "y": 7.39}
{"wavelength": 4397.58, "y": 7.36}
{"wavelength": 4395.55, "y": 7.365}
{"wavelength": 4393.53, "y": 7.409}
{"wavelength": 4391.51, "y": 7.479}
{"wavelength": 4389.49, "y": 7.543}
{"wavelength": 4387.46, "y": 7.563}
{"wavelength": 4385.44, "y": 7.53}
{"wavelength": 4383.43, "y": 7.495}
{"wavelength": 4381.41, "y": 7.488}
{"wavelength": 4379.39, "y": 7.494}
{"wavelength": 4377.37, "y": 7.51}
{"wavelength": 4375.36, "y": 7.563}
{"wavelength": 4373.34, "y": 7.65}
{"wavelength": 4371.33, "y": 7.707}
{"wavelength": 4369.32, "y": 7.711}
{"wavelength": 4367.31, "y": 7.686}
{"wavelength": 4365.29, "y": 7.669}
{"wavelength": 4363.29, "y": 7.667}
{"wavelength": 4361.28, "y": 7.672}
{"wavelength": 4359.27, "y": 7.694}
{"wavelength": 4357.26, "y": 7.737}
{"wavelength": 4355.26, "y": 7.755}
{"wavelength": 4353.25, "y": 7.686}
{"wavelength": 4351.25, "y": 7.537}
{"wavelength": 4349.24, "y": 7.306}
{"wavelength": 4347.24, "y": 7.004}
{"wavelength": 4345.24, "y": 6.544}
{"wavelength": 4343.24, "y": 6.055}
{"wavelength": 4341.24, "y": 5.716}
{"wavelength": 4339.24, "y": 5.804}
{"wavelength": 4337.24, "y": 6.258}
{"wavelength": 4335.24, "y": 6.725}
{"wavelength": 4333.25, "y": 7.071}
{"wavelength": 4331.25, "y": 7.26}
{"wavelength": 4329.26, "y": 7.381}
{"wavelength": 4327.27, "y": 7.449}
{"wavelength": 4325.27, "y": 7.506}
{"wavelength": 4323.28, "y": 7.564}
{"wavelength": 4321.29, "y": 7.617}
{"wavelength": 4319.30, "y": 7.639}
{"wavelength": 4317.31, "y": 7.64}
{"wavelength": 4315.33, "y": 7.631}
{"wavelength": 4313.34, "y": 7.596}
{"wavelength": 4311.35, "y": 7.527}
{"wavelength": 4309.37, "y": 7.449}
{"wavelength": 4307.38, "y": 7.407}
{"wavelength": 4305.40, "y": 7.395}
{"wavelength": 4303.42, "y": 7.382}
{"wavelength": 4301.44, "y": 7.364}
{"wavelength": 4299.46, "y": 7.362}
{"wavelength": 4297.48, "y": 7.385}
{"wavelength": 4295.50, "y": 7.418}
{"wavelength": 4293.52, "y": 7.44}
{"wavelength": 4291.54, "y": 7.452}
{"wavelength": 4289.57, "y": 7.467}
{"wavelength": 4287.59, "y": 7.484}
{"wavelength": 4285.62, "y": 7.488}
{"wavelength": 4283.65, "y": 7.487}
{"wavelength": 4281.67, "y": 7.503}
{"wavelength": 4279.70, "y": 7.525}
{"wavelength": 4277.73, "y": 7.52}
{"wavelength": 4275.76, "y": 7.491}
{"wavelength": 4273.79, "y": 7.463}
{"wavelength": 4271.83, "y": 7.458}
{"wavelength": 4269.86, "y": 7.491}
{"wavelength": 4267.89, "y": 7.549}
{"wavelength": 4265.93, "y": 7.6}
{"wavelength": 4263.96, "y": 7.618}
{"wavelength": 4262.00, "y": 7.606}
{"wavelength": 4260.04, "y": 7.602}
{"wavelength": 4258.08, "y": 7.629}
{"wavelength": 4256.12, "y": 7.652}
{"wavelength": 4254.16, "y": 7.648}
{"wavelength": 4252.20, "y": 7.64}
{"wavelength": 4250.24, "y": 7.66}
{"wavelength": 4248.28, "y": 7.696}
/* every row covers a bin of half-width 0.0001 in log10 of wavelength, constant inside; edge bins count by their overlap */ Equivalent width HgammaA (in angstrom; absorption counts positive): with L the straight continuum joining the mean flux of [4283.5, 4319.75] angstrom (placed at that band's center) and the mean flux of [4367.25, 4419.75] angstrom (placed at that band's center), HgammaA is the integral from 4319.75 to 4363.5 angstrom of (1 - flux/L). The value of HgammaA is 2.01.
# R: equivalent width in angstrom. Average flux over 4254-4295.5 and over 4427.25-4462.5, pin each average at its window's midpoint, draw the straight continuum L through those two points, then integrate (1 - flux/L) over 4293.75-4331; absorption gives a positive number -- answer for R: 0.2 angstrom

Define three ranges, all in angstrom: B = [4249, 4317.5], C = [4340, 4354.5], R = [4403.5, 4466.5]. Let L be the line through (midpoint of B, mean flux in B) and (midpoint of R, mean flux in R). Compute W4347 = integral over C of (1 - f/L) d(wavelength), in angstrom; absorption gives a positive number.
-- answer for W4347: 1.3 angstrom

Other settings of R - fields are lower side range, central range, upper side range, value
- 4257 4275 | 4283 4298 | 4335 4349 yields -0.6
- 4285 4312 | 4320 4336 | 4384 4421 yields 0.2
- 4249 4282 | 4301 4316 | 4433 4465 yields 0.2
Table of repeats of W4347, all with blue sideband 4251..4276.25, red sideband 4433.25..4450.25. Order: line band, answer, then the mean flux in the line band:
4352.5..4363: -0.27 angstrom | 7.7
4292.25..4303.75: 0.24 angstrom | 7.39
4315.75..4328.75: -0.05 angstrom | 7.57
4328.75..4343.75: 2.00 angstrom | 6.52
